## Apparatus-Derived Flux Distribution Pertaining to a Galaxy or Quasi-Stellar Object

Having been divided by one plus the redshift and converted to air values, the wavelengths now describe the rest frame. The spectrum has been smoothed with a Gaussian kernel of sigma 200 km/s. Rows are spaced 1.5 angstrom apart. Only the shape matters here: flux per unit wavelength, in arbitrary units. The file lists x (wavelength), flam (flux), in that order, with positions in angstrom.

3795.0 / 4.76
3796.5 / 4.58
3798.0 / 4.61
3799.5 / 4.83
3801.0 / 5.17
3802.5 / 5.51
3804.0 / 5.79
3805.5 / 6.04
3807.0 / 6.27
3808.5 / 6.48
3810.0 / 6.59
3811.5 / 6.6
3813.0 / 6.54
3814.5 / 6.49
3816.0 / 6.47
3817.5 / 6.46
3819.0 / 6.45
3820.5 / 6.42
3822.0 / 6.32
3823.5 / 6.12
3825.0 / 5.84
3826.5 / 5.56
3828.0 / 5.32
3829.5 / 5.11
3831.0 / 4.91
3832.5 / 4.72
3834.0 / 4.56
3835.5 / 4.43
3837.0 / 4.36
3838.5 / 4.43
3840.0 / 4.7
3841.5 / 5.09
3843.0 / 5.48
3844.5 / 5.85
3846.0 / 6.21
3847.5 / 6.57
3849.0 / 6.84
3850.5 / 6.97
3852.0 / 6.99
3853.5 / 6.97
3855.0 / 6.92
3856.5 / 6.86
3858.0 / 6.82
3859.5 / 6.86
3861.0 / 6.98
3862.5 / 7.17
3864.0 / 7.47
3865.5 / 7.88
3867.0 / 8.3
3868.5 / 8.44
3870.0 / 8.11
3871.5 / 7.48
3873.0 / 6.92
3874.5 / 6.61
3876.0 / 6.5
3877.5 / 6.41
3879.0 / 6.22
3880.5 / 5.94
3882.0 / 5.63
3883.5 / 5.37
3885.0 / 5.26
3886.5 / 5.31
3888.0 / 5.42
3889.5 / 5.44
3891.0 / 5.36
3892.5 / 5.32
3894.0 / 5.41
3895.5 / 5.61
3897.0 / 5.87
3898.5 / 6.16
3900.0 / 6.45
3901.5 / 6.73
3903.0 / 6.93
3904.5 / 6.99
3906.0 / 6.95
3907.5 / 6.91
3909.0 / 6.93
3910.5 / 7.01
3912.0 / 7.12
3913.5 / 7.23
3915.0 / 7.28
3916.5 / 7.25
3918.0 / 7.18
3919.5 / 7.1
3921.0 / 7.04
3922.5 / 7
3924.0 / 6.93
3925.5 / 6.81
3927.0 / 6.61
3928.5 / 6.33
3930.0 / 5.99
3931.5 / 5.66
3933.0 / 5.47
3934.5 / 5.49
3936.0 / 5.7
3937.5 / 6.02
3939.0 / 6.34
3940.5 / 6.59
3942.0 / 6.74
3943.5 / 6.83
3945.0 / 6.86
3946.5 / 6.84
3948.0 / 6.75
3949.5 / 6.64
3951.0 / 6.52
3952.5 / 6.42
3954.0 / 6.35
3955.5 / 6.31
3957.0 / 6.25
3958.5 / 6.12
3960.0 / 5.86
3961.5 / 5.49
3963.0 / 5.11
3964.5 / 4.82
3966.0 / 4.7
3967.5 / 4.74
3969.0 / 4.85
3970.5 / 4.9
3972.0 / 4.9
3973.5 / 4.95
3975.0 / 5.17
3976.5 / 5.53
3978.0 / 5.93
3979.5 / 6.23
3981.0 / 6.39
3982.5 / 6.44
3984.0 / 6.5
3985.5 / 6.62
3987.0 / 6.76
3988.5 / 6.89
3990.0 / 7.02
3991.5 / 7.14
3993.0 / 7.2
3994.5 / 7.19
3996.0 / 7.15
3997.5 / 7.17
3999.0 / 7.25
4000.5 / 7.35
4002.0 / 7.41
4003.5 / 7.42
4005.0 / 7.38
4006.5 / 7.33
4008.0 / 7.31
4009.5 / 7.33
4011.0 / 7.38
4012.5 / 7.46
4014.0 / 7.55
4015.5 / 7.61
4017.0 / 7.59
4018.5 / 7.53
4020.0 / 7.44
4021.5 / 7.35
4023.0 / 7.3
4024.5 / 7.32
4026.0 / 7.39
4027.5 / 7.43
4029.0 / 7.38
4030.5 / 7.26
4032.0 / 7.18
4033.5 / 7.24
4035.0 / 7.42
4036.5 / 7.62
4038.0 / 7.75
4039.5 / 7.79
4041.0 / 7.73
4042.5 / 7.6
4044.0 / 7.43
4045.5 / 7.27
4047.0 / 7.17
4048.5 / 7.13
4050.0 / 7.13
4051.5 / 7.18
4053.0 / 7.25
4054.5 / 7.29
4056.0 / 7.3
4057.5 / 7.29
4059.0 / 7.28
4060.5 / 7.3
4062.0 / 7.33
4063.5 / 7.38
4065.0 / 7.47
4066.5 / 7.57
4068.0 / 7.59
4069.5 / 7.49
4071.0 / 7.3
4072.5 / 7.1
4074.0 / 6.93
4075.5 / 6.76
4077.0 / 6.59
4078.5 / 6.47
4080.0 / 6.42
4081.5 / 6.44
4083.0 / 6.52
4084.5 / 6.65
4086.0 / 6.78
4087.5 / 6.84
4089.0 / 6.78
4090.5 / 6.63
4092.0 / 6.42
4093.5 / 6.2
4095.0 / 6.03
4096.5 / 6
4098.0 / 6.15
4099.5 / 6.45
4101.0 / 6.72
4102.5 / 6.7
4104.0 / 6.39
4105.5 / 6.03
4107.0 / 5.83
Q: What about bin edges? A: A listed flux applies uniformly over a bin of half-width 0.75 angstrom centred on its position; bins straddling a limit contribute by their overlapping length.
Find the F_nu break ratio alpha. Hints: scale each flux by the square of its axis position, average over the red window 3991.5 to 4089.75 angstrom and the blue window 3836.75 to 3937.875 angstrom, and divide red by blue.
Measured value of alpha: 1.2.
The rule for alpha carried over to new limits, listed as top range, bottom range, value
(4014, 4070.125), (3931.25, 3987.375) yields 1.30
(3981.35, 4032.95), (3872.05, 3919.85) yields 1.21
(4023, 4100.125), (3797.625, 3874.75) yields 1.27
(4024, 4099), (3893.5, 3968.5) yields 1.19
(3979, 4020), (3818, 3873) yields 1.23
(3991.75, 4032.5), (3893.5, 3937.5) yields 1.18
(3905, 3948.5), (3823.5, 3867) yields 1.15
